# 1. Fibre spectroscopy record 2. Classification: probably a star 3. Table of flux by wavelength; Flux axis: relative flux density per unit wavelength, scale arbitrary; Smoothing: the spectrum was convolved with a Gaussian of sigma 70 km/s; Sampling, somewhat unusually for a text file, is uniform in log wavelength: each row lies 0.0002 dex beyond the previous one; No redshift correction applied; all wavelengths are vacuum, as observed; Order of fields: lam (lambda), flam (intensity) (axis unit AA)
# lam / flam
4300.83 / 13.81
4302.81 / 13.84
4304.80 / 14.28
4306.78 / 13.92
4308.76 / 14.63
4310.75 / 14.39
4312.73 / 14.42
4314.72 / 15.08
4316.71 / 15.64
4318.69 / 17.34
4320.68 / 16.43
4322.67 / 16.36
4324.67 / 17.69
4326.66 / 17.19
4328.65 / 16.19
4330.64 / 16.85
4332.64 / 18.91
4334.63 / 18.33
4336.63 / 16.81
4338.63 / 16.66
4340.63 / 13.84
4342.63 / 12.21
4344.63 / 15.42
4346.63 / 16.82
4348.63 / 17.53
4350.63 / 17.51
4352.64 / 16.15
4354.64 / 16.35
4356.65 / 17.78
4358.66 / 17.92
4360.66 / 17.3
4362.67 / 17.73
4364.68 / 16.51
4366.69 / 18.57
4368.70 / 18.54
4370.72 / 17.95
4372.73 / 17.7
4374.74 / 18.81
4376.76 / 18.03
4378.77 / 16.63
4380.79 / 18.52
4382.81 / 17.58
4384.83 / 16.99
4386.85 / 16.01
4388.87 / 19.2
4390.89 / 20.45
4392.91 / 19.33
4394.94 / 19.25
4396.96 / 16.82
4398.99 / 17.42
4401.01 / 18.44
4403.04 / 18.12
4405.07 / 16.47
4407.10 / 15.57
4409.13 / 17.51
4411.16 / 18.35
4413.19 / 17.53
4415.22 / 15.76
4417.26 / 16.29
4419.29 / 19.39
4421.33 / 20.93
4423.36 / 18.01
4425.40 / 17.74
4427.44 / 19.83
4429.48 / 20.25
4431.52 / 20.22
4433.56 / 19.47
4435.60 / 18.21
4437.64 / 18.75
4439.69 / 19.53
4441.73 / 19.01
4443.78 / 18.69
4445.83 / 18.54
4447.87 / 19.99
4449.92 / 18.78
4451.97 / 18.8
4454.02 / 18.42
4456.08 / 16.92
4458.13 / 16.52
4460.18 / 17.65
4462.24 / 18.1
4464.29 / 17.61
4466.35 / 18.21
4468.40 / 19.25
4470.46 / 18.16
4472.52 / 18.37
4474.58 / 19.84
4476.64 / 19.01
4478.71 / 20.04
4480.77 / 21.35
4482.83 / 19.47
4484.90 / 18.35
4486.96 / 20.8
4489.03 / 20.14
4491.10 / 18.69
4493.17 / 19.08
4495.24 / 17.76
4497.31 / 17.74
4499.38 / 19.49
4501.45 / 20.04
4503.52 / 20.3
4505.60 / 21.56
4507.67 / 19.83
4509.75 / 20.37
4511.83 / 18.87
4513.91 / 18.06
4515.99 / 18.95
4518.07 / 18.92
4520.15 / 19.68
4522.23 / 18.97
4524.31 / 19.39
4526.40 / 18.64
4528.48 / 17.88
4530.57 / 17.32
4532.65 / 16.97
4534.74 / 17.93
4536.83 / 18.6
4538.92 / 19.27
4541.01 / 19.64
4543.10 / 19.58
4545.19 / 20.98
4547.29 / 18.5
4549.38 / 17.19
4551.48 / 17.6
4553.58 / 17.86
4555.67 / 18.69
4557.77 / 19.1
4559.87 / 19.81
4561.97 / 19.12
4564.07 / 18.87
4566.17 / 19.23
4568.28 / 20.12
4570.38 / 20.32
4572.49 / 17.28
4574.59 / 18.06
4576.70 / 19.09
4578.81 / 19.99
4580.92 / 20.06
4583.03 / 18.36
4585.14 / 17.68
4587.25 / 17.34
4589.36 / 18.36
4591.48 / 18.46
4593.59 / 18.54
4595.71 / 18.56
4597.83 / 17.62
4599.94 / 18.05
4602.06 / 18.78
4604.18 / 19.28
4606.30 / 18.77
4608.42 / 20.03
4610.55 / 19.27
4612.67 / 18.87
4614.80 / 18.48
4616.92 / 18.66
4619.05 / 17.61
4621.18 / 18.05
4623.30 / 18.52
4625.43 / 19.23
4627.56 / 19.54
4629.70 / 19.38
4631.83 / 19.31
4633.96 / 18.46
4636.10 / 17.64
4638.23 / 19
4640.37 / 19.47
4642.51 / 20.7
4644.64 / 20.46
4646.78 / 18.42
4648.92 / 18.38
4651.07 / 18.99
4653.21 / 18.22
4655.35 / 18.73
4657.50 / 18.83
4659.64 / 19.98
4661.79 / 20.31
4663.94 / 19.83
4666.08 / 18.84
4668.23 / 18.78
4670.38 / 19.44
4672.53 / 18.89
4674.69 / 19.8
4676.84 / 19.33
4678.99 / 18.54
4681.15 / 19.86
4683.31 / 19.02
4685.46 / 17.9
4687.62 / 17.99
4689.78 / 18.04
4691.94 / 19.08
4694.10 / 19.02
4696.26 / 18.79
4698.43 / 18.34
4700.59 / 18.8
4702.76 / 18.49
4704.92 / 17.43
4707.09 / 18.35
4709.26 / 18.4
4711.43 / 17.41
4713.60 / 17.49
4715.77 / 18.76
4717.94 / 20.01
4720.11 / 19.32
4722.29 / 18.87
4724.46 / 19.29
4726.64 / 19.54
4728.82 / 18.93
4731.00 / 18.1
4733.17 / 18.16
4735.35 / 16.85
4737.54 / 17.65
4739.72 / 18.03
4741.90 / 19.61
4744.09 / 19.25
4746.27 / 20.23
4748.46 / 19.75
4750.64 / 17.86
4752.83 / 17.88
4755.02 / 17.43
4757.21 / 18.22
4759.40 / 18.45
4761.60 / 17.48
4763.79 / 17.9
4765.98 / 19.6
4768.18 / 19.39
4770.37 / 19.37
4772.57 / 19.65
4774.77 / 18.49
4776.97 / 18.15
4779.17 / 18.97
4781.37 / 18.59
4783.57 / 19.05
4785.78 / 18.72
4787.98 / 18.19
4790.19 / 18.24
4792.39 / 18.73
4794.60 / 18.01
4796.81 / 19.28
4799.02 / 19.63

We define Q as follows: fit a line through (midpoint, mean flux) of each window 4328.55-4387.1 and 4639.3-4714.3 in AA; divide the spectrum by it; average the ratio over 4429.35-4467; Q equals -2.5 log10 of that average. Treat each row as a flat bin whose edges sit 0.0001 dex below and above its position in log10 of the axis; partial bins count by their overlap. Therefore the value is -0.06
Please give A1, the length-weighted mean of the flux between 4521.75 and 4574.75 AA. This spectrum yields 18.7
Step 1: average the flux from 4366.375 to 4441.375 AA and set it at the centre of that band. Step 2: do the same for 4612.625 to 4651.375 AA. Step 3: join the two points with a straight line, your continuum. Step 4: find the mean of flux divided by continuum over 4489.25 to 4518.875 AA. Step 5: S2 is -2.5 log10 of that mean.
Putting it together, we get -0.04 mag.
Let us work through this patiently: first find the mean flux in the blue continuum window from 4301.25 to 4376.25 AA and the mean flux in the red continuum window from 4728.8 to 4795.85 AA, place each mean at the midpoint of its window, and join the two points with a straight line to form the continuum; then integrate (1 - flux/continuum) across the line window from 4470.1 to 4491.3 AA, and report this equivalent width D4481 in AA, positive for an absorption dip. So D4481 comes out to -2.9 AA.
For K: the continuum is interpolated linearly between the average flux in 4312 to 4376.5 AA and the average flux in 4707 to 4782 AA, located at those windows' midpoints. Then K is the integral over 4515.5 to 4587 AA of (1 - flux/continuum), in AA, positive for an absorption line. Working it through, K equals -4.1 AA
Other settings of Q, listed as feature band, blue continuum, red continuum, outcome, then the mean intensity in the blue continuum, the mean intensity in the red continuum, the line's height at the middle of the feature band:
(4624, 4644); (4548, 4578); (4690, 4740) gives -0.03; 18.7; 18.5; 18.6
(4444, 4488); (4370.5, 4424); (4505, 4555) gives -0.02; 17.9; 18.8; 18.4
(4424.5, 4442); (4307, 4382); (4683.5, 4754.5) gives -0.12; 16.8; 18.5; 17.2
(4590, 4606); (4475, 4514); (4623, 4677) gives 0.05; 19.6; 19.2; 19.3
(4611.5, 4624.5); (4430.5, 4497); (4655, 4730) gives 0.03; 18.9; 18.9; 18.9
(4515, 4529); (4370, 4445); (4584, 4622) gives -0.03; 18.2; 18.5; 18.4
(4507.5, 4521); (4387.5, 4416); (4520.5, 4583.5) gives -0.03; 17.9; 18.8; 18.6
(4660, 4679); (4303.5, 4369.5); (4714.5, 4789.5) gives -0.07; 16.4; 18.7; 18.2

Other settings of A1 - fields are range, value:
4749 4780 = 18.5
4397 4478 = 18.3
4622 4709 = 18.9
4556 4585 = 19.1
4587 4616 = 18.6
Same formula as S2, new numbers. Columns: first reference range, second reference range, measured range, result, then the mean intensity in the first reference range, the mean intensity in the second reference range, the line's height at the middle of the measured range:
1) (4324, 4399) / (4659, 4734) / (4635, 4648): -0.04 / 17.4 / 18.8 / 18.6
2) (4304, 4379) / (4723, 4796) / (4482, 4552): -0.09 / 16.6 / 18.6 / 17.4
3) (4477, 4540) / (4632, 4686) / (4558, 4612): 0.02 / 19.1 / 19.1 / 19.1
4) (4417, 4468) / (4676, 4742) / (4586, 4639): 0.00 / 18.7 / 18.5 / 18.6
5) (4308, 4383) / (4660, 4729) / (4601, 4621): -0.03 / 16.8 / 18.8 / 18.4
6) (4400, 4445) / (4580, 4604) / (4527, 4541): 0.01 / 18.4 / 18.4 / 18.4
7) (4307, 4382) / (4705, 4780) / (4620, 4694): -0.05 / 16.8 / 18.6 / 18.2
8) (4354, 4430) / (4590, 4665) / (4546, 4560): 0.02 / 17.9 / 18.9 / 18.6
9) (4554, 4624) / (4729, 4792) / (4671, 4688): -0.02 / 18.8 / 18.6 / 18.6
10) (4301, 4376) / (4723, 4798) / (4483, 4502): -0.11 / 16.5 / 18.6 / 17.2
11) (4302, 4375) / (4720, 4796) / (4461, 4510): -0.12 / 16.5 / 18.6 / 17.2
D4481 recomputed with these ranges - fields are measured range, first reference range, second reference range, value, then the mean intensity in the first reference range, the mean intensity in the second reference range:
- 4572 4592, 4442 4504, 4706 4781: 0.28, 18.9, 18.6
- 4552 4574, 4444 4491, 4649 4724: -0.19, 18.8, 18.8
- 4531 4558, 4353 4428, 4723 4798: -0.59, 17.8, 18.6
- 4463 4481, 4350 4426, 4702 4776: -1.02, 17.8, 18.6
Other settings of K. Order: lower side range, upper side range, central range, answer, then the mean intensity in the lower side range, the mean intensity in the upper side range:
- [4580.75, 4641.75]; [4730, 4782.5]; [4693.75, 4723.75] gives 0.1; 18.7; 18.5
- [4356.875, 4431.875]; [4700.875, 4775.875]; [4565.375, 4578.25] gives -0.5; 18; 18.6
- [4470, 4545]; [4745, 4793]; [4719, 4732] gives -0.2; 19.2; 18.7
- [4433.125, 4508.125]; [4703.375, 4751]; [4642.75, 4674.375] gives -0.8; 19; 18.6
